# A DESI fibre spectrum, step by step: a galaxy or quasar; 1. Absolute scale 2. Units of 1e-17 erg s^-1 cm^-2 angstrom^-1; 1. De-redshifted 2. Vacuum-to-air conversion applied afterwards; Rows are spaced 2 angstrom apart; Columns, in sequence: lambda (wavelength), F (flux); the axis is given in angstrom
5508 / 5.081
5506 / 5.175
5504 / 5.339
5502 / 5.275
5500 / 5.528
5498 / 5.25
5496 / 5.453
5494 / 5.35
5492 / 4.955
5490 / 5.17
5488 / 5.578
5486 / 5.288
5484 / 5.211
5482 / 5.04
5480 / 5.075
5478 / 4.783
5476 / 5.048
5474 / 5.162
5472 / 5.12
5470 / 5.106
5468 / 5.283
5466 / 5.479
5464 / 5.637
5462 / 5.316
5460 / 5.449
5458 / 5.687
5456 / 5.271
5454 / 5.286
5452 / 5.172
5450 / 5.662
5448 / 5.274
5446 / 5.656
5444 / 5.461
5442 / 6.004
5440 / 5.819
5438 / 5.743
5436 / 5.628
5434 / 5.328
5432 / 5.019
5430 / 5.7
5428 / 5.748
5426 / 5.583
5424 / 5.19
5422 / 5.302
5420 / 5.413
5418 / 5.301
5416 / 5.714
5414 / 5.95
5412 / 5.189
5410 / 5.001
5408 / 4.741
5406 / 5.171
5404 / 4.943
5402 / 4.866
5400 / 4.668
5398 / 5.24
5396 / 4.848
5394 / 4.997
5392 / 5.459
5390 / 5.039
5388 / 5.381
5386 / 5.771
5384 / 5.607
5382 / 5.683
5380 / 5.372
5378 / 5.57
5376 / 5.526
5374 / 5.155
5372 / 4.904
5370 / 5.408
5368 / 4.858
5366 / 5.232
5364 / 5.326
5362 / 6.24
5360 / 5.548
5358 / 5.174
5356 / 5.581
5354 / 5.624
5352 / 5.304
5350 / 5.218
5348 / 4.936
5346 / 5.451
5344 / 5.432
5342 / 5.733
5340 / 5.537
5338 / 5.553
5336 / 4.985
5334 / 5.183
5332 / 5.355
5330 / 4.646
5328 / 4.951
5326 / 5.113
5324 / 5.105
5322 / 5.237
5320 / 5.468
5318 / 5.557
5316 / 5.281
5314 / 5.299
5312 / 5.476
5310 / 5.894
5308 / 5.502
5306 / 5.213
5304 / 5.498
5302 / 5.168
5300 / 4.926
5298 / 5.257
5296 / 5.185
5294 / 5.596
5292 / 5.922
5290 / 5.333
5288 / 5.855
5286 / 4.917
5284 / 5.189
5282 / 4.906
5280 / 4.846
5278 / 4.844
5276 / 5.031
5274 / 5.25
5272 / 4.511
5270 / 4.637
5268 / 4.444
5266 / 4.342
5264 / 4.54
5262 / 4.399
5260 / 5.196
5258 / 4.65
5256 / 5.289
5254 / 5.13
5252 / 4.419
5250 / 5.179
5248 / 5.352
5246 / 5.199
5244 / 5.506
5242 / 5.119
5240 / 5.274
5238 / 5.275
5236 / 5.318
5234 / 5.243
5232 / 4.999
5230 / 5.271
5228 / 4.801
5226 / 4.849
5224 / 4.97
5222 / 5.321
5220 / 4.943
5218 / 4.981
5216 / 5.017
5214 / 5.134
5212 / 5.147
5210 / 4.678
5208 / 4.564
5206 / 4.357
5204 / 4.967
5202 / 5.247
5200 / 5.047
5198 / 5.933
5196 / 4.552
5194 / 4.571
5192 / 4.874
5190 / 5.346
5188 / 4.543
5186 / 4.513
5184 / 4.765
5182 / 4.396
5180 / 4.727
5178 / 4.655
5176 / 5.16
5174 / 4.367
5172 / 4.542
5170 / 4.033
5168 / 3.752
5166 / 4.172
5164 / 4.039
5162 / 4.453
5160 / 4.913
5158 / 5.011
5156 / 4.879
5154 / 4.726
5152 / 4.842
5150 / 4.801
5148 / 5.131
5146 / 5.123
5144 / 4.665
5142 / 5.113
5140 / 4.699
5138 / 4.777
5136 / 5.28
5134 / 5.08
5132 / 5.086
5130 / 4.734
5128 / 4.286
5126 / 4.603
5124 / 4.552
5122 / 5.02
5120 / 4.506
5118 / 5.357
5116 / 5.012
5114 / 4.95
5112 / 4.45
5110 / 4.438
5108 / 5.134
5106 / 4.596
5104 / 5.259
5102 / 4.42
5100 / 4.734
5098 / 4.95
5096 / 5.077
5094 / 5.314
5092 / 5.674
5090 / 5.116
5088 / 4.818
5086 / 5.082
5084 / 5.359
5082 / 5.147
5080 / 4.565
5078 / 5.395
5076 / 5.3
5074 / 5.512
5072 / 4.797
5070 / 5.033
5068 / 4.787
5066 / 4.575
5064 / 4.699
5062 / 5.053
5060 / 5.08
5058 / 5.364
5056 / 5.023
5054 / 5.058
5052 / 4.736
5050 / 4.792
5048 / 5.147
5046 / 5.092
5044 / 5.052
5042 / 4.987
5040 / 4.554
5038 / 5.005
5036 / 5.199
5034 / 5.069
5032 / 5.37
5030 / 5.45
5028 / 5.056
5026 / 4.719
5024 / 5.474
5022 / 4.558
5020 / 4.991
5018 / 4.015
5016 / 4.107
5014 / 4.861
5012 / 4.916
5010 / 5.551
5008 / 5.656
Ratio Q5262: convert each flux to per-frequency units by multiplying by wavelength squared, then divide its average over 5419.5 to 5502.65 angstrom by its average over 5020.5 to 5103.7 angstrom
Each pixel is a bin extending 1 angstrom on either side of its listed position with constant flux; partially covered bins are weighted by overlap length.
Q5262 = 1.2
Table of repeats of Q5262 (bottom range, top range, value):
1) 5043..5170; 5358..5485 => 1.23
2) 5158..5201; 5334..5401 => 1.23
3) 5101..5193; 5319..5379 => 1.21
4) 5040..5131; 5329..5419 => 1.20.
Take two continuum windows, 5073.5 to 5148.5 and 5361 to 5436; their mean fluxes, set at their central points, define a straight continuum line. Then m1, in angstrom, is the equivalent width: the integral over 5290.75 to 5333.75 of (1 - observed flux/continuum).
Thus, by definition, -0.9 angstrom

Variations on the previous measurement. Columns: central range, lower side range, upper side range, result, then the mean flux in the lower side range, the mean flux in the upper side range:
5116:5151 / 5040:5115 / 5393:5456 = 1.1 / 4.98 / 5.34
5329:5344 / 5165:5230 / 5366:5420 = -0.5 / 4.79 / 5.25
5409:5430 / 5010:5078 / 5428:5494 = -0.5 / 4.97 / 5.36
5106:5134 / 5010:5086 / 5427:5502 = 1.5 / 4.98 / 5.37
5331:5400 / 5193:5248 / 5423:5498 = -1.4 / 5.05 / 5.37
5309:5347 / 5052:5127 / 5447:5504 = -1.2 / 4.96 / 5.28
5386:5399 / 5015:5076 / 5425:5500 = 0.2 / 4.95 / 5.37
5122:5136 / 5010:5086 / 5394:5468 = 0.8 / 4.98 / 5.37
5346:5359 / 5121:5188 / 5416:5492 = -0.4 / 4.69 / 5.38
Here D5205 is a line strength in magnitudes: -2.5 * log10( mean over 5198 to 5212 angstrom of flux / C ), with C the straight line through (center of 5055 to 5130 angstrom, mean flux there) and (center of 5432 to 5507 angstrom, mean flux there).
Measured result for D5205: 0.033 mag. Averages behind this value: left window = 4.94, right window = 5.35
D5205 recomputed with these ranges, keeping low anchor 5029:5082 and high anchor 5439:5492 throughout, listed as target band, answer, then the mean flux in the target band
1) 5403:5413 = 0.061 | 5.01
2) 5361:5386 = -0.031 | 5.42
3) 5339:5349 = -0.035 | 5.42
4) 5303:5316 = -0.049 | 5.46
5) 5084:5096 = -0.031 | 5.2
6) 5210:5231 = 0.027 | 5.03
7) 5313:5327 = -0.013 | 5.29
